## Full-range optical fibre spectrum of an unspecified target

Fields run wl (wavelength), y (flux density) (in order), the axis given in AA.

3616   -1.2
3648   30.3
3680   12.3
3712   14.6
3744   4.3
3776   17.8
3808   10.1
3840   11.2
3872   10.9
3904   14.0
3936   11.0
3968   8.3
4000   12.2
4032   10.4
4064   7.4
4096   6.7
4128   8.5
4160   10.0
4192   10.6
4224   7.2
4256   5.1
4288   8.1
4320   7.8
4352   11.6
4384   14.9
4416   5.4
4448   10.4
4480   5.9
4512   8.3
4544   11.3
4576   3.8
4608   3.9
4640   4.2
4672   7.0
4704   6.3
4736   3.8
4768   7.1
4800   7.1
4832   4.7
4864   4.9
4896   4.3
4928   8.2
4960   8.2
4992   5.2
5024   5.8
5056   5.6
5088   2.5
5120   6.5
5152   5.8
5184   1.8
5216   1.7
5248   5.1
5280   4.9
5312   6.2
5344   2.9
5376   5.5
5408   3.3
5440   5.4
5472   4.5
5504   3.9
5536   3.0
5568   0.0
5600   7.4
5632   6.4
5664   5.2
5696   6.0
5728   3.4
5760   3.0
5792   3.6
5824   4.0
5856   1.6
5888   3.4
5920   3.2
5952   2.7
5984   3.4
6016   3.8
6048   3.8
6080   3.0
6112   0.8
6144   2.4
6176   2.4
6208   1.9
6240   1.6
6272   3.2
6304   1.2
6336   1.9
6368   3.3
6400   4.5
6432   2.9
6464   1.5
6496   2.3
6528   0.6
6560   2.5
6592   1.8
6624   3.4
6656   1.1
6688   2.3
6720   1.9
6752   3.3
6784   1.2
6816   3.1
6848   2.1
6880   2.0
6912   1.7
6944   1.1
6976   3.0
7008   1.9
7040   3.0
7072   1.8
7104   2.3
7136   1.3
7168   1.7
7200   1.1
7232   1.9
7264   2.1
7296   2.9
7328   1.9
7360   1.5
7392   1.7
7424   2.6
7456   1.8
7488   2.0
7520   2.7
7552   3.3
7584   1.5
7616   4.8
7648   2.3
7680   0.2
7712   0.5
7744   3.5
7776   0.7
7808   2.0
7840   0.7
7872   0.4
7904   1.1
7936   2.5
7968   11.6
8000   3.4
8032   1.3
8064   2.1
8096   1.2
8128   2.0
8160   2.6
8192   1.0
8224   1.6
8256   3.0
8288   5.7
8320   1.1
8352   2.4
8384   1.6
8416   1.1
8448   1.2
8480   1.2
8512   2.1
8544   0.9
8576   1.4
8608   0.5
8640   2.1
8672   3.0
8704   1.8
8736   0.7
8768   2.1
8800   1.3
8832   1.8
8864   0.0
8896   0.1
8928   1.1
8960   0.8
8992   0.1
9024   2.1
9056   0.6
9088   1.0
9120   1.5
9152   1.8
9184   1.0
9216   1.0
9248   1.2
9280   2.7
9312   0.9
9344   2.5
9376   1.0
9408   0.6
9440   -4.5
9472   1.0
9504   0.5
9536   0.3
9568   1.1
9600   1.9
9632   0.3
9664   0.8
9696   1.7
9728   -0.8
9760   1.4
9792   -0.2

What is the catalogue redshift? 1.140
